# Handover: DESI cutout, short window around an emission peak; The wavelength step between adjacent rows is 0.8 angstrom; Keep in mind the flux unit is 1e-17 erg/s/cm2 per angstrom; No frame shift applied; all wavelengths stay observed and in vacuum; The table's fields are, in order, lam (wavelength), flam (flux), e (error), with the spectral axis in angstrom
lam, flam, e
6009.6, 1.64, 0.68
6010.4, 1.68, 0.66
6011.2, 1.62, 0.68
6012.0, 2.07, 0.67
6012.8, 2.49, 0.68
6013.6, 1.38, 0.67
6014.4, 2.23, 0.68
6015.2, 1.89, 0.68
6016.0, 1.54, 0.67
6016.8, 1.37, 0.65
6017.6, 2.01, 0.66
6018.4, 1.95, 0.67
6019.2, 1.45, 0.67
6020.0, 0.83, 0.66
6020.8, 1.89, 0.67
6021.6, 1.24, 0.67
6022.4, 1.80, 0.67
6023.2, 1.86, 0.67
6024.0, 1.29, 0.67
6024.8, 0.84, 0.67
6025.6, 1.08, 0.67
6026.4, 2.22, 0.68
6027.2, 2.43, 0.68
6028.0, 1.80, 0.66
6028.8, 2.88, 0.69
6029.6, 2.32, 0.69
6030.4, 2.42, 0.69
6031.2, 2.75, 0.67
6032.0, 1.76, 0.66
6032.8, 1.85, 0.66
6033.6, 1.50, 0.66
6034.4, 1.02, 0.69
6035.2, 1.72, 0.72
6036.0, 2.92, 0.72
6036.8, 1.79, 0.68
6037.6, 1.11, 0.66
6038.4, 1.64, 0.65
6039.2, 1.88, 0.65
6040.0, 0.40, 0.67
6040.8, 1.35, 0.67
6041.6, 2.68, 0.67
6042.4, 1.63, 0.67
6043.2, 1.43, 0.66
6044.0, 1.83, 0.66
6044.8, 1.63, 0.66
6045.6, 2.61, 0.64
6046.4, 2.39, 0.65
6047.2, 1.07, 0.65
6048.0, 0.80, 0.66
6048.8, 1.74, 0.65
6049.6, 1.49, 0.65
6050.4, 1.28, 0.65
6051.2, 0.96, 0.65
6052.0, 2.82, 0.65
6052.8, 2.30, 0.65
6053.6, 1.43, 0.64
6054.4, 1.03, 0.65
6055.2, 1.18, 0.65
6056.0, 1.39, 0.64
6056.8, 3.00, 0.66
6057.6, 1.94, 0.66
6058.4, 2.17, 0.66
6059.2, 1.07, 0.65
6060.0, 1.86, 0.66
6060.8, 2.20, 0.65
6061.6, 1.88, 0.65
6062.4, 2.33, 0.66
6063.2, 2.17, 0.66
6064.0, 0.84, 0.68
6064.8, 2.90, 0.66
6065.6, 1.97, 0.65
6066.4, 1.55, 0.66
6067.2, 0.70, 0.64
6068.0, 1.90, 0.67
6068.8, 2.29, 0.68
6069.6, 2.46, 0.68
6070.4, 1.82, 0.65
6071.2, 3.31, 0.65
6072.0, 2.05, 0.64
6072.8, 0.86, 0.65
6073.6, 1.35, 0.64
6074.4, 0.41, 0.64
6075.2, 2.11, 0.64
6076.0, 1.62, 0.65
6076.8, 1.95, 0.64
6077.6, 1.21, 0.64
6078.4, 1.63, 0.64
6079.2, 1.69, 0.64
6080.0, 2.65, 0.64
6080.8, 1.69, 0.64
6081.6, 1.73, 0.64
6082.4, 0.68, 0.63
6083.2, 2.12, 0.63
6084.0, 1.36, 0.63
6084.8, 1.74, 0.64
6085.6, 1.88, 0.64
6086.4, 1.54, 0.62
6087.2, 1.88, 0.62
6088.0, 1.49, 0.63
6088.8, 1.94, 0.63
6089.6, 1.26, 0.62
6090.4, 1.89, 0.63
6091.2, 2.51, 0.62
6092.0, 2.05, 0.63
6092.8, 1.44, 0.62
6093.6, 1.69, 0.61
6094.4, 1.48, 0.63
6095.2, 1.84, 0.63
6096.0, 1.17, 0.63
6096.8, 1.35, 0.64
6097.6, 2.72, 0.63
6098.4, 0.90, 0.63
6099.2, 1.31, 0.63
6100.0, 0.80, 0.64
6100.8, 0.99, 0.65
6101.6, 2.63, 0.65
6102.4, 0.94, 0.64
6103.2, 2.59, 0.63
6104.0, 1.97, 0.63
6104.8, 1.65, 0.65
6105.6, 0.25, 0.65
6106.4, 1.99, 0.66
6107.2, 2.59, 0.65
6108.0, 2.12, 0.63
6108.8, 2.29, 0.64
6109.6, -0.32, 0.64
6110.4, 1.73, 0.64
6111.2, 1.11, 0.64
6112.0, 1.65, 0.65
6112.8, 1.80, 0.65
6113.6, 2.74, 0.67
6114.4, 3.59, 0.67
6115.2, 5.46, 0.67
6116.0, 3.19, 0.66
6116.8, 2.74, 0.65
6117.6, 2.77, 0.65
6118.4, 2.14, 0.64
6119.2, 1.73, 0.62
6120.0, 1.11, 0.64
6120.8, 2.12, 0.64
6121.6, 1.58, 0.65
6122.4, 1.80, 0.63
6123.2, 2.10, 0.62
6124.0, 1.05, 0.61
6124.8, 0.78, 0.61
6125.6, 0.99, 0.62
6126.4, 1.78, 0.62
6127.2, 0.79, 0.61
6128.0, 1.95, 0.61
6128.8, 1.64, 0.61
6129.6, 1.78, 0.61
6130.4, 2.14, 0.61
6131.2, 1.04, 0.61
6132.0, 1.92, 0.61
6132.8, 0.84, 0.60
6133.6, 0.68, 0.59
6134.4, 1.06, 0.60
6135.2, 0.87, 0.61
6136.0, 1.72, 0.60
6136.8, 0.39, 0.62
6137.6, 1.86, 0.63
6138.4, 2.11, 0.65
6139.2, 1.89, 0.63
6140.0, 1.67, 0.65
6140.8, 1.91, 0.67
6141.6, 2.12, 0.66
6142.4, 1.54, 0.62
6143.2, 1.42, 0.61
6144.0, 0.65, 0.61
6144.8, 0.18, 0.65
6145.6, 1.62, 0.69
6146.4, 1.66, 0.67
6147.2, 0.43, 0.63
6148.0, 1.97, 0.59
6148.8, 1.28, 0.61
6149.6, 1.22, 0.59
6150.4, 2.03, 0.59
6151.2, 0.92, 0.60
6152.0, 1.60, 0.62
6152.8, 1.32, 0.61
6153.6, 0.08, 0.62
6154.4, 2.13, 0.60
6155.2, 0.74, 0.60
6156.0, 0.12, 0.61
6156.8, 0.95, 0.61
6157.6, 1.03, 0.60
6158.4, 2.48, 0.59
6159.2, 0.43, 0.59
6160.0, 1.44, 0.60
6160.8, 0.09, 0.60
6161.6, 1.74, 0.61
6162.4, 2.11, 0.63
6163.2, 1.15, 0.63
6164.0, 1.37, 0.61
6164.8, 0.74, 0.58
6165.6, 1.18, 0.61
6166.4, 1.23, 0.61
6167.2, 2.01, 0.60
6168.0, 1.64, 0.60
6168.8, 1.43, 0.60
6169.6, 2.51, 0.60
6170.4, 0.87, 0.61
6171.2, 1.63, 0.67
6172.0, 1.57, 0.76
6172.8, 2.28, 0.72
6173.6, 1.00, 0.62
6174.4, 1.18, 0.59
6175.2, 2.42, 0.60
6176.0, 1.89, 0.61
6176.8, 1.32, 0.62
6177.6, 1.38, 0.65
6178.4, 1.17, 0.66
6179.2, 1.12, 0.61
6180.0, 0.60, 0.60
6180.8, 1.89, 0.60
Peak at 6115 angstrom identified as H-beta 4861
